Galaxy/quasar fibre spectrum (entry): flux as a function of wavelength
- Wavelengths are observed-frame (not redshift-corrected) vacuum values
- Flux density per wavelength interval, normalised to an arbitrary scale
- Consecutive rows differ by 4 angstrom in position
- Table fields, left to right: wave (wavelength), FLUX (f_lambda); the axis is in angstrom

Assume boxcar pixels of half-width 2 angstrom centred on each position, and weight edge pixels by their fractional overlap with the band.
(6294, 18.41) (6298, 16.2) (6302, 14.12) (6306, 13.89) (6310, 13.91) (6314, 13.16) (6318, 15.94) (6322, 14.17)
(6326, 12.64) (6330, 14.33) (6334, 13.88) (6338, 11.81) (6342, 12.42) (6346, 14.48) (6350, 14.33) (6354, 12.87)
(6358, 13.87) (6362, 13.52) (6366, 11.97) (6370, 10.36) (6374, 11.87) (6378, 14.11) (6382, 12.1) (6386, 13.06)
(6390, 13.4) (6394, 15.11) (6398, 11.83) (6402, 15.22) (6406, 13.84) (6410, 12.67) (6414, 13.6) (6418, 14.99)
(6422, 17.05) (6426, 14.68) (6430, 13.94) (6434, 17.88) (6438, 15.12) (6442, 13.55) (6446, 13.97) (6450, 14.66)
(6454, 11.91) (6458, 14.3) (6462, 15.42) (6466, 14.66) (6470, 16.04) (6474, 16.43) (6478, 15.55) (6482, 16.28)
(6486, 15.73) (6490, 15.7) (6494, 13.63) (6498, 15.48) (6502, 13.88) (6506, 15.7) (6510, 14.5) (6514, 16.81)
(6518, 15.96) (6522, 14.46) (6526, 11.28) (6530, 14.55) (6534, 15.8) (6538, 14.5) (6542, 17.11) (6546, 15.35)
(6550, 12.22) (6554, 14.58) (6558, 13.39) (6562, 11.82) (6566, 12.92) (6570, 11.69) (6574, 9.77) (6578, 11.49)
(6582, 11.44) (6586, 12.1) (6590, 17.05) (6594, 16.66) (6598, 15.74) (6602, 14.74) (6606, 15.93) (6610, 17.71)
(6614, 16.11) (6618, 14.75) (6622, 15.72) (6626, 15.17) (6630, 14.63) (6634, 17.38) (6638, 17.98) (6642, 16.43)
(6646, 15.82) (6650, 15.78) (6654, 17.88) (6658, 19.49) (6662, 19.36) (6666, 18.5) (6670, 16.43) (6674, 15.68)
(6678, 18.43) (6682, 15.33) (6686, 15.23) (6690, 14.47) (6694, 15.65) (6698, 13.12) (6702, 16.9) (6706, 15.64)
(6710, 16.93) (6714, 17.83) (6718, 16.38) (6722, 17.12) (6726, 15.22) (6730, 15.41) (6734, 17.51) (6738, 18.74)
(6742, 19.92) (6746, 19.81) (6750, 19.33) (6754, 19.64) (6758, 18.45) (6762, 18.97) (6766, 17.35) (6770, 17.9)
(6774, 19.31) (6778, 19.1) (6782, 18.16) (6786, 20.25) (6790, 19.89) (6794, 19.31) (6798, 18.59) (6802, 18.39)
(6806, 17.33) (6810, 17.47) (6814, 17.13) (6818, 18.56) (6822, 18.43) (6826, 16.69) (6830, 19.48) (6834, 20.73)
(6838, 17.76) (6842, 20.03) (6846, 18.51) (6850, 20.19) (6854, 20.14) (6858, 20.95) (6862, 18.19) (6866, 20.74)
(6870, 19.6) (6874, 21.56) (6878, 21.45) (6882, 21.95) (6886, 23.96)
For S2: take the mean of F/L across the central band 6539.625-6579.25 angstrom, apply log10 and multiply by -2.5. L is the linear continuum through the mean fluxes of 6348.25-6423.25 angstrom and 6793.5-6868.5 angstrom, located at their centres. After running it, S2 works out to 0.19 mag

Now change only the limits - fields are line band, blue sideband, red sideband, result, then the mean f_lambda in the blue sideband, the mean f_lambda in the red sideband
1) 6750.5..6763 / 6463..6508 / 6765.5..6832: -0.060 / 15.4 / 18.5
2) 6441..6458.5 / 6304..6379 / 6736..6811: 0.083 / 13.3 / 18.9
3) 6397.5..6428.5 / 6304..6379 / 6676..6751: -0.027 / 13.3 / 16.8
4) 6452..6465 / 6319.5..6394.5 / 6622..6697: 0.028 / 13.2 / 16.6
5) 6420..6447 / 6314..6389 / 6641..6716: -0.087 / 13.2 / 16.6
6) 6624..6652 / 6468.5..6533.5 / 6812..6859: 0.036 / 15.1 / 19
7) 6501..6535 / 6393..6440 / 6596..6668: 0.058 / 14.7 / 16.6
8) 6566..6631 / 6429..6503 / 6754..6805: 0.158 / 15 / 18.8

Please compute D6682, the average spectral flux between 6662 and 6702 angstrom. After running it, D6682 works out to 16.1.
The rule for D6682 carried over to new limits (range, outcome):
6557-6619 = 14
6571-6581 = 10.8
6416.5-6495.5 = 15.1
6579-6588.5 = 12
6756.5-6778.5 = 18.5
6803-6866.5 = 18.8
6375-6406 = 13.5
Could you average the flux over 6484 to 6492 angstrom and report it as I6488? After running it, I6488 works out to 15.7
